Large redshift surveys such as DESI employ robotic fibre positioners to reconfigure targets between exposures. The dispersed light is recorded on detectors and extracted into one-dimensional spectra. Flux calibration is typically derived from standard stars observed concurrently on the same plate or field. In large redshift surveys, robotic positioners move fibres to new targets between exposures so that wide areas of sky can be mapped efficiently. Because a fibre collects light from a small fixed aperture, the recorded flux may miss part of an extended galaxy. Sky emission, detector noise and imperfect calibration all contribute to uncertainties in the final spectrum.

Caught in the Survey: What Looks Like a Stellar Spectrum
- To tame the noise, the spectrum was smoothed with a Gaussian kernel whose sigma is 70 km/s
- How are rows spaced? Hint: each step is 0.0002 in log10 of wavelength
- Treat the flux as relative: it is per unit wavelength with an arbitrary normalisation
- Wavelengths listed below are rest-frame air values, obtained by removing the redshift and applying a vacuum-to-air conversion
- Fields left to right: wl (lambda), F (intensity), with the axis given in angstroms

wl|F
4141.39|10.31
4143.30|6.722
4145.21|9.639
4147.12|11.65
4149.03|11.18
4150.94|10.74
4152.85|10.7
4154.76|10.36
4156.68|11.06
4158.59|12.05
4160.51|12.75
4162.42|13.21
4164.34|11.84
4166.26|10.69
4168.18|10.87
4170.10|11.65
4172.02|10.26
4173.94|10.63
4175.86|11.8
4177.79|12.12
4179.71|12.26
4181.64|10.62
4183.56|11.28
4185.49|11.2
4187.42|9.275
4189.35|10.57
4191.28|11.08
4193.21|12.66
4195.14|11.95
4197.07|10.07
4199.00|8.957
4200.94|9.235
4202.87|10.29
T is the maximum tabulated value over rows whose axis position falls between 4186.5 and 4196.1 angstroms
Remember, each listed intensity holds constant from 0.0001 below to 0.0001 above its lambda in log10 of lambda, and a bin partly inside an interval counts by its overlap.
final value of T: 12.66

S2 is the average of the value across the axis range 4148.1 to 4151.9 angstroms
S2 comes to 11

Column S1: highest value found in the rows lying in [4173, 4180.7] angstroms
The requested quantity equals 12.26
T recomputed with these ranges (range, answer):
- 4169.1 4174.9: 11.65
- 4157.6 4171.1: 13.21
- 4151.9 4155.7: 10.7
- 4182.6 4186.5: 11.28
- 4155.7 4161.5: 12.75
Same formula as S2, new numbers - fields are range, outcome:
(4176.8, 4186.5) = 11.5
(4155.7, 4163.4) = 12.3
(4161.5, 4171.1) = 11.6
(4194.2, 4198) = 11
